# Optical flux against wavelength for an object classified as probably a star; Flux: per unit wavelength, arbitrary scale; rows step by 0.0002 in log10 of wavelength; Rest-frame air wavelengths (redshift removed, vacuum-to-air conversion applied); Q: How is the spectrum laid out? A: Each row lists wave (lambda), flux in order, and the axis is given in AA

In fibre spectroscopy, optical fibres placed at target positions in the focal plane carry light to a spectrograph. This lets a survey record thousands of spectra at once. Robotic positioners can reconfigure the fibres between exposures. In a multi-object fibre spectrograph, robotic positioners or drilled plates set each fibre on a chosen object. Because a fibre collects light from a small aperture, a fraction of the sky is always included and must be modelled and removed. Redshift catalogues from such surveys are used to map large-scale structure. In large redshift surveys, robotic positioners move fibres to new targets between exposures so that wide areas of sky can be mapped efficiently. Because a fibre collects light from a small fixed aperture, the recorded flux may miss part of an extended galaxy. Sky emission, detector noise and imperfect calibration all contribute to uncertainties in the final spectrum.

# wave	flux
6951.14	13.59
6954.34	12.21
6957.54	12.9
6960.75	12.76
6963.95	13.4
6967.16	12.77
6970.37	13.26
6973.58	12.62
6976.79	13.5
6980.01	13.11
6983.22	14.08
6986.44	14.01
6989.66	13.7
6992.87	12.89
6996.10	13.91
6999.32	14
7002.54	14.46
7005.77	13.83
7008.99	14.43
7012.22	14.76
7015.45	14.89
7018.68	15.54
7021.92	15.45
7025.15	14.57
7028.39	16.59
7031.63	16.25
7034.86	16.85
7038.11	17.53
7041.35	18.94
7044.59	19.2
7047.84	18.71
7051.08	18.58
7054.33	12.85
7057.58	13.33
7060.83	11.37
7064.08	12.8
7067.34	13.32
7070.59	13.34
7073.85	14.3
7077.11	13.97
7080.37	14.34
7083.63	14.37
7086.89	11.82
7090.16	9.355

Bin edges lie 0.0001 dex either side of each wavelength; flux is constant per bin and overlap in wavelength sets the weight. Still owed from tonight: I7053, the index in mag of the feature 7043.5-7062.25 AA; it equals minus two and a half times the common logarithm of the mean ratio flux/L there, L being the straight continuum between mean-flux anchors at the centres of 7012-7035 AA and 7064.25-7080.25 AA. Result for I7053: -0.08 mag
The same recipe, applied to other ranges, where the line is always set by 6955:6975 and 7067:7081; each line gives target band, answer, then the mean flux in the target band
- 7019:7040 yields -0.199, 16.2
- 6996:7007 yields -0.067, 14.1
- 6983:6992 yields -0.057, 13.8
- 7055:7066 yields 0.099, 12.5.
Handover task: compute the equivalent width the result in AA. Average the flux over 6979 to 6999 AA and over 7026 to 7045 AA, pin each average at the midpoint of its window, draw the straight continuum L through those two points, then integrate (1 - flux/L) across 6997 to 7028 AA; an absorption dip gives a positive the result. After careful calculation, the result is 1.6 AA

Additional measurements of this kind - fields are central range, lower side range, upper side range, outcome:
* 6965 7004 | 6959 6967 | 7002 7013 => 0.4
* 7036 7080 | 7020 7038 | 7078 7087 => -1.0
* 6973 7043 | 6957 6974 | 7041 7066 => -3.0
